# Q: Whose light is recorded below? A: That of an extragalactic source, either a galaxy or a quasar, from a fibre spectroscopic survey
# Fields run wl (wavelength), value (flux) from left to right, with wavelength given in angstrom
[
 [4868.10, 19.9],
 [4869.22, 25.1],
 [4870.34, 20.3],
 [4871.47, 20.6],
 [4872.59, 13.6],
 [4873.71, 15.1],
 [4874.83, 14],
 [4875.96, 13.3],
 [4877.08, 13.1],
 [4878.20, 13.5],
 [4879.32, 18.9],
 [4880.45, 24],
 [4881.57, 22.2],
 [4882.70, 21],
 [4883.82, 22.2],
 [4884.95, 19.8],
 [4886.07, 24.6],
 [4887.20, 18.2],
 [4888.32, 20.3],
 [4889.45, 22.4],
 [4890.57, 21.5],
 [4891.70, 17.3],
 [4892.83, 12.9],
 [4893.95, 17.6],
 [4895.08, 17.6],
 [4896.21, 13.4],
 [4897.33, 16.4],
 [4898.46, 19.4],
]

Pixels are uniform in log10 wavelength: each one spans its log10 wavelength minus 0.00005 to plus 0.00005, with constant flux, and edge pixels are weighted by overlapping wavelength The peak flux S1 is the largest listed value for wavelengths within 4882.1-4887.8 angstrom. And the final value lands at 24.6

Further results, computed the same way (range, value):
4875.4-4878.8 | 13.5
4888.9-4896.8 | 22.4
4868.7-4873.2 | 25.1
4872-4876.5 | 15.1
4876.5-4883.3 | 24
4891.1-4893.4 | 17.3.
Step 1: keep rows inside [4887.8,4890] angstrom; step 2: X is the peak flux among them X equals 22.4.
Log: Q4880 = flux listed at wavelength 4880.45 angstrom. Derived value 24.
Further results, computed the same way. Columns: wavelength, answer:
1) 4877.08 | 13.1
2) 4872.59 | 13.6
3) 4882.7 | 21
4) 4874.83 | 14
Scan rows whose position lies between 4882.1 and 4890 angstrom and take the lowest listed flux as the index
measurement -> 18.2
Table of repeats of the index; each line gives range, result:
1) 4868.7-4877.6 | 13.1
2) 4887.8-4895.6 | 12.9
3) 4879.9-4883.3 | 21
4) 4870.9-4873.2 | 13.6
